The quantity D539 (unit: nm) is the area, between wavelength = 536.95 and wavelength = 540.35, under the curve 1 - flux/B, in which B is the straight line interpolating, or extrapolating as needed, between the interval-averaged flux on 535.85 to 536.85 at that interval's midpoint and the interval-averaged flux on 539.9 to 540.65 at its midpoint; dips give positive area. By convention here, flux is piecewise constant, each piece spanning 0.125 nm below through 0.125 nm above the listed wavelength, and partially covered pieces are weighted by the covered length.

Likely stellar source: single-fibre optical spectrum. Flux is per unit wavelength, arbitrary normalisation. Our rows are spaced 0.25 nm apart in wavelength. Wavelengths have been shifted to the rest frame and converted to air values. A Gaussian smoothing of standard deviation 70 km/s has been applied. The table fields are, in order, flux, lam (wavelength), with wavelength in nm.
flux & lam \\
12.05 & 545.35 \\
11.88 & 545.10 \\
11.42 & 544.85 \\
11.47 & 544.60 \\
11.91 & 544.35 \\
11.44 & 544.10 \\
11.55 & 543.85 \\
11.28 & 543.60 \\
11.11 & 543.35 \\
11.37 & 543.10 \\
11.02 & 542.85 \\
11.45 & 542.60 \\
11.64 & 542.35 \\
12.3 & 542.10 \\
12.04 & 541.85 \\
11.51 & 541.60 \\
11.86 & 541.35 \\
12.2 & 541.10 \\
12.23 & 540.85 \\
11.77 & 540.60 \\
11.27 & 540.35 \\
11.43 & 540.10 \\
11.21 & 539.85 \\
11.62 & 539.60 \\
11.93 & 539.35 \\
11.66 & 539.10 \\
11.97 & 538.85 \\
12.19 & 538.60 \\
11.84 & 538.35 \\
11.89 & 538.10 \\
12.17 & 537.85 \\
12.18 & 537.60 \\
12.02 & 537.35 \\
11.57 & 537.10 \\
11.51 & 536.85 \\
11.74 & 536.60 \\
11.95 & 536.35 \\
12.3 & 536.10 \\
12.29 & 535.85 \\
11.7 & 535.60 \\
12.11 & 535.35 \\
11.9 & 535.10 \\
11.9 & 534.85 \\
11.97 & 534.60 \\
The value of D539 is -0.04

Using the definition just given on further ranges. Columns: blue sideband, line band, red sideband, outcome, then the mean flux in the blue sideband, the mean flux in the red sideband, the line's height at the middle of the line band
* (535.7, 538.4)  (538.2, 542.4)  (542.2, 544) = -0.06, 12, 11.4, 11.6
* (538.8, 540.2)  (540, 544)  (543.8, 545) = -0.01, 11.6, 11.6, 11.6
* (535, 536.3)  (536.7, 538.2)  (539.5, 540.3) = -0.01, 12.1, 11.4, 11.8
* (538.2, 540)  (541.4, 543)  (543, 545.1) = -0.01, 11.8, 11.5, 11.6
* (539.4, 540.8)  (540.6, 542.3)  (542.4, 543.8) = -0.08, 11.5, 11.3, 11.4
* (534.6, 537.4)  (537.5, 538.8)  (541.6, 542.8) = -0.02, 11.9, 11.8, 11.9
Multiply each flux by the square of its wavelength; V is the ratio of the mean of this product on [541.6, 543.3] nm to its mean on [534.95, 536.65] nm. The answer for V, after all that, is 0.99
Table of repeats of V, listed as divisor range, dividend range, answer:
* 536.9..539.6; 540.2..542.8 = 1.00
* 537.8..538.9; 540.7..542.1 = 1.01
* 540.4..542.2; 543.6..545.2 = 0.98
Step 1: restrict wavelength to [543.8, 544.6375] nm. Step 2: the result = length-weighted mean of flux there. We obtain 11.6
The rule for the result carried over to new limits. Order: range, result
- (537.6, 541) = 11.8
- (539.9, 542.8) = 11.8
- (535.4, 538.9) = 12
